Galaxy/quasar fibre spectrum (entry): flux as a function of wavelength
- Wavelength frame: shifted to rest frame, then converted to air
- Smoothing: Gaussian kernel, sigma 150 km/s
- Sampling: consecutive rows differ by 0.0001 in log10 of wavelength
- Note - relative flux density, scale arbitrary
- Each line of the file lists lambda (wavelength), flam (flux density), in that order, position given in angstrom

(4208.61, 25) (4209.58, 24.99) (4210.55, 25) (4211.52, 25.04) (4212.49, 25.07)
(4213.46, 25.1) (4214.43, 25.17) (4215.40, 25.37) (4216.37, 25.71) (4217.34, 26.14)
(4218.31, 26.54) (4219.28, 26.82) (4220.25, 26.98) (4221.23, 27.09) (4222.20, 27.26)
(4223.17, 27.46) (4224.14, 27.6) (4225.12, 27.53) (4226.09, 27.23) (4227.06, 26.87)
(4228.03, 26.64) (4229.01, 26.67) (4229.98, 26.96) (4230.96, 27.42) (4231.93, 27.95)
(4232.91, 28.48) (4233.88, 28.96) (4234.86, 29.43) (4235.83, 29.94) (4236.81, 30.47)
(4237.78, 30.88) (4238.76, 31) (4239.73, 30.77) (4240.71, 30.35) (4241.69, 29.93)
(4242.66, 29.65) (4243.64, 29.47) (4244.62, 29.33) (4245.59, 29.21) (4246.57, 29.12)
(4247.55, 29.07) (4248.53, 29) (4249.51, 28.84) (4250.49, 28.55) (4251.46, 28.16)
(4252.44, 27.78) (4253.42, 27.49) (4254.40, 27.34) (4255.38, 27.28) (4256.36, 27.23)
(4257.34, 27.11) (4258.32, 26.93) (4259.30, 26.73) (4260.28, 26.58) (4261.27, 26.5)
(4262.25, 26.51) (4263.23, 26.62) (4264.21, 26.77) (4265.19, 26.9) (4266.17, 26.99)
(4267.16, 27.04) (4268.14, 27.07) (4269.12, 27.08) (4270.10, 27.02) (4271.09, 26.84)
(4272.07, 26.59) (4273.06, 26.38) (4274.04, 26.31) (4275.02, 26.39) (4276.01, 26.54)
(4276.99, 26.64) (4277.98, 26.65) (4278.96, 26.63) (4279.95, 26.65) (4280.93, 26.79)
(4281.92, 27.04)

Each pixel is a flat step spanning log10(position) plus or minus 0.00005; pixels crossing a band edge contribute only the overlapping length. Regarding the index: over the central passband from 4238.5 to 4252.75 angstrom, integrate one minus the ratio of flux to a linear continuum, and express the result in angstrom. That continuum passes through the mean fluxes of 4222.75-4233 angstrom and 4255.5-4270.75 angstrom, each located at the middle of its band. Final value -1.19 angstrom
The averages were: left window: 27.3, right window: 26.9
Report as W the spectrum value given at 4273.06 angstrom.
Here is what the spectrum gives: 26.38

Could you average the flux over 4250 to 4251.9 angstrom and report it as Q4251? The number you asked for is 28.5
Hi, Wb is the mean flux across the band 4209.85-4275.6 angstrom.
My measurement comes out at 27.5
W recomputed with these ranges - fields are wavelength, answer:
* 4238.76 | 31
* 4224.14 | 27.6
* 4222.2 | 27.26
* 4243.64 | 29.47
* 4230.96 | 27.42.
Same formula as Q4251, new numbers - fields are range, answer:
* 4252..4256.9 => 27.4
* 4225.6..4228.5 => 27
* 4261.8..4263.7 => 26.6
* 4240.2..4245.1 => 29.7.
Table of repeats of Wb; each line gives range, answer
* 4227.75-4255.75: 28.9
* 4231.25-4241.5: 29.8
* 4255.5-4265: 26.8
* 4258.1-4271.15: 26.8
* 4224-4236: 27.8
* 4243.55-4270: 27.6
